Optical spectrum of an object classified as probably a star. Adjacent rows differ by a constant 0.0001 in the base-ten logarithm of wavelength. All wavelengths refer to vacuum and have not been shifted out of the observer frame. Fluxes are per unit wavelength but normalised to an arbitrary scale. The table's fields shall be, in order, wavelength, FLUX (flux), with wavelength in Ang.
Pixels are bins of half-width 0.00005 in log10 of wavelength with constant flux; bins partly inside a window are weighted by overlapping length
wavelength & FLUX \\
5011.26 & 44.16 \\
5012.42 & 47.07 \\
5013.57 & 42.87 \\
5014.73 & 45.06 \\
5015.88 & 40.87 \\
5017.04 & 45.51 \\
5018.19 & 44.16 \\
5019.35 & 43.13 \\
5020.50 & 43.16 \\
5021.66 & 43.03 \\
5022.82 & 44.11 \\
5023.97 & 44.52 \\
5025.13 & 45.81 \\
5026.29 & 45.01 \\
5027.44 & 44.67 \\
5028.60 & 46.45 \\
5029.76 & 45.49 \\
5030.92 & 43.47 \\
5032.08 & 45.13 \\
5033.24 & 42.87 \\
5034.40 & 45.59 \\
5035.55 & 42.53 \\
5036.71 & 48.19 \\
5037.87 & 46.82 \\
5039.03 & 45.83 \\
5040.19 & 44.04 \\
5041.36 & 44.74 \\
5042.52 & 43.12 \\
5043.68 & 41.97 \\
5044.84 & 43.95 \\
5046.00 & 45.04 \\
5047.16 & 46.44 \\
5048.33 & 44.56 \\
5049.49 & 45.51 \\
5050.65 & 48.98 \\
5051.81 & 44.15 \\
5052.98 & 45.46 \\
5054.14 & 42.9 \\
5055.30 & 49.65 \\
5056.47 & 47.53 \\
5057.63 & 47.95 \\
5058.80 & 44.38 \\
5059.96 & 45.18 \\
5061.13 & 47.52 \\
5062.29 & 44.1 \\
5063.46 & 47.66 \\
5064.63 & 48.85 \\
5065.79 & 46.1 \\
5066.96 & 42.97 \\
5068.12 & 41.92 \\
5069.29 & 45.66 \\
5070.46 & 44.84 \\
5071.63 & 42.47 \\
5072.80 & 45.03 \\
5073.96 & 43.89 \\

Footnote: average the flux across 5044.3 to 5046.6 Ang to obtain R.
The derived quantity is 44.6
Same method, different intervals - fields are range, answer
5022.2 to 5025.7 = 44.8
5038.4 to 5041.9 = 44.8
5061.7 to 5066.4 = 46.7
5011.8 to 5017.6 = 44.2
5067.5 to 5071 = 44.1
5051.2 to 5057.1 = 46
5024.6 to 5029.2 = 45.5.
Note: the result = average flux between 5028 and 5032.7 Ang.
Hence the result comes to 45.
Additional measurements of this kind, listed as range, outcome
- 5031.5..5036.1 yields 44.1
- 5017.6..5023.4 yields 43.6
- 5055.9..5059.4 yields 46.7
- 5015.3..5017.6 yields 43.2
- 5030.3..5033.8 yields 43.8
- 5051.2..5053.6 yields 44.8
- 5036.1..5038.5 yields 47.4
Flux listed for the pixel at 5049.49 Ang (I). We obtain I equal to 45.51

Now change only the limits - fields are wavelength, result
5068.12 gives 41.92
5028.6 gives 46.45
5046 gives 45.04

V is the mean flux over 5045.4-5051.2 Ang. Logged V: 46.1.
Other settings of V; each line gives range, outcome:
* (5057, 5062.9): 45.9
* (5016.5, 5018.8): 44.8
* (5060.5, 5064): 46.4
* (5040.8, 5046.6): 43.8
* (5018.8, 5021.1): 43.2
